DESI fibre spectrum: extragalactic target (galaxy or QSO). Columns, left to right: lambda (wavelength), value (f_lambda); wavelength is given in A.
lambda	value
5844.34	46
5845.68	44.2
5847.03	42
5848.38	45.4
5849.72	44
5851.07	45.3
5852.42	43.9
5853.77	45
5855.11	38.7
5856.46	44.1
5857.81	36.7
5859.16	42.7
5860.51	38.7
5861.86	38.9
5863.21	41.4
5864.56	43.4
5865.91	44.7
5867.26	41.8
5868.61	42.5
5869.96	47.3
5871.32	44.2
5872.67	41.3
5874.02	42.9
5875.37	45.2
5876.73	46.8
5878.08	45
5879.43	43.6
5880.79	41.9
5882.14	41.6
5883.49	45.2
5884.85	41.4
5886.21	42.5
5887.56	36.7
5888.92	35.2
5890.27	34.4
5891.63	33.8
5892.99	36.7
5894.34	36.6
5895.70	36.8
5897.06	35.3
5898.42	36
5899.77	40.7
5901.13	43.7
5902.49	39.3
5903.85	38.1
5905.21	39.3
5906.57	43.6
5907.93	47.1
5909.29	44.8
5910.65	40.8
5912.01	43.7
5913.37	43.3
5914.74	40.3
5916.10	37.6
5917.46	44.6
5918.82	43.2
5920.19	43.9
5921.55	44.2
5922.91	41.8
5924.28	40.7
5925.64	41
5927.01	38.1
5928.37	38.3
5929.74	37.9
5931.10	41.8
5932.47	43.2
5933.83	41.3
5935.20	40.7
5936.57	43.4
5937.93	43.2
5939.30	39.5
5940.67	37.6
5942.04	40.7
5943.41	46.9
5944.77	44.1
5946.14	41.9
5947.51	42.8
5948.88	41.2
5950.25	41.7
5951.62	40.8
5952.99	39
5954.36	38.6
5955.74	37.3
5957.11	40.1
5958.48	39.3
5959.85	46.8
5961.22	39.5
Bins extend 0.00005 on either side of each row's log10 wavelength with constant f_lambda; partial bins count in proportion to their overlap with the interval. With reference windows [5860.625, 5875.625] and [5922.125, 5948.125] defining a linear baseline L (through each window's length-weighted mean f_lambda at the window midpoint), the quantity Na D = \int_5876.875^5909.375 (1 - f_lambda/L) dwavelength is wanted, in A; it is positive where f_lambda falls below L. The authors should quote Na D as 1.75 A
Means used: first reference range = 42.8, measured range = 40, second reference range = 41.3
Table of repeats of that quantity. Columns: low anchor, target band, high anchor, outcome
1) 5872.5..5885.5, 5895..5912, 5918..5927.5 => 0.8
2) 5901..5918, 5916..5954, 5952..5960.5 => -0.5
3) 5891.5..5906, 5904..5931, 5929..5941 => -1.5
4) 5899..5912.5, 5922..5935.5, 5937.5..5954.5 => 0.4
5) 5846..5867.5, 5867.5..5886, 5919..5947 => -0.7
